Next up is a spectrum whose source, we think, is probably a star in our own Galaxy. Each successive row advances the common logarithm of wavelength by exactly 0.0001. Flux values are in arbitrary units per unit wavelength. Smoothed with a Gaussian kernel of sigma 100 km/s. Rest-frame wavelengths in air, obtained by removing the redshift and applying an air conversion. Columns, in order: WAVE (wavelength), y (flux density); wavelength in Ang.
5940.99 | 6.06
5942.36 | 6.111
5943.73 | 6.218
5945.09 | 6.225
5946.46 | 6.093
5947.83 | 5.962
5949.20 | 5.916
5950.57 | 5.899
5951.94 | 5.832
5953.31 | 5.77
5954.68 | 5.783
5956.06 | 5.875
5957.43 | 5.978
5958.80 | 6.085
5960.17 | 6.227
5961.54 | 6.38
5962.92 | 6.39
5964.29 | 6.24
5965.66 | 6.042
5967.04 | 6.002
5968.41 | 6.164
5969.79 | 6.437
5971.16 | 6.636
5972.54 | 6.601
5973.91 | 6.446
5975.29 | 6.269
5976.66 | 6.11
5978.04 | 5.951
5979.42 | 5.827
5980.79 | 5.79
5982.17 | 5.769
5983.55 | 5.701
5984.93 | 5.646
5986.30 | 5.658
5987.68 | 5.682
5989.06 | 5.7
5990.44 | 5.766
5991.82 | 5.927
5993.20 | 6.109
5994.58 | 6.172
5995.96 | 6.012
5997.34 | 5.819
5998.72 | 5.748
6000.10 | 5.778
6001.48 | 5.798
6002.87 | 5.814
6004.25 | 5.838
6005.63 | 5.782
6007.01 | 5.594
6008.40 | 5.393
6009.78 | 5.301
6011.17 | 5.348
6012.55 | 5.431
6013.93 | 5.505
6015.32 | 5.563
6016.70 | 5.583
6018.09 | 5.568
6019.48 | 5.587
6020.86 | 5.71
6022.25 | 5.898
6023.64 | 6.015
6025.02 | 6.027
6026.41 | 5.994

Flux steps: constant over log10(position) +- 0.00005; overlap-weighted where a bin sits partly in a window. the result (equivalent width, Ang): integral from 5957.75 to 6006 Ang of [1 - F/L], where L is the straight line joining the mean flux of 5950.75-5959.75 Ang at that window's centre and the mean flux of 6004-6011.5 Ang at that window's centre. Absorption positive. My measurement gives -2.5 Ang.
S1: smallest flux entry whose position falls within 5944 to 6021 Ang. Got 5.301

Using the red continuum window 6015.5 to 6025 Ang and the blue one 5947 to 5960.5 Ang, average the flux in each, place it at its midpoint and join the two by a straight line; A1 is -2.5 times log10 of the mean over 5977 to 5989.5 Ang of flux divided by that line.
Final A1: 0.02 mag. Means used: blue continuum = 5.93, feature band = 5.76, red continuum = 5.74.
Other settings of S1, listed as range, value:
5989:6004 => 5.7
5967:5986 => 5.646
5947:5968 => 5.77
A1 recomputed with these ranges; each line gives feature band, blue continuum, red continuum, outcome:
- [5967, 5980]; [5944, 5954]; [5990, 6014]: -0.07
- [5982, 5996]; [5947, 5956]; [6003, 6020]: -0.03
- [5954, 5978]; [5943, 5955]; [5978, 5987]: -0.06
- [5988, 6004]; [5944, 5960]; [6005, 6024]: -0.03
